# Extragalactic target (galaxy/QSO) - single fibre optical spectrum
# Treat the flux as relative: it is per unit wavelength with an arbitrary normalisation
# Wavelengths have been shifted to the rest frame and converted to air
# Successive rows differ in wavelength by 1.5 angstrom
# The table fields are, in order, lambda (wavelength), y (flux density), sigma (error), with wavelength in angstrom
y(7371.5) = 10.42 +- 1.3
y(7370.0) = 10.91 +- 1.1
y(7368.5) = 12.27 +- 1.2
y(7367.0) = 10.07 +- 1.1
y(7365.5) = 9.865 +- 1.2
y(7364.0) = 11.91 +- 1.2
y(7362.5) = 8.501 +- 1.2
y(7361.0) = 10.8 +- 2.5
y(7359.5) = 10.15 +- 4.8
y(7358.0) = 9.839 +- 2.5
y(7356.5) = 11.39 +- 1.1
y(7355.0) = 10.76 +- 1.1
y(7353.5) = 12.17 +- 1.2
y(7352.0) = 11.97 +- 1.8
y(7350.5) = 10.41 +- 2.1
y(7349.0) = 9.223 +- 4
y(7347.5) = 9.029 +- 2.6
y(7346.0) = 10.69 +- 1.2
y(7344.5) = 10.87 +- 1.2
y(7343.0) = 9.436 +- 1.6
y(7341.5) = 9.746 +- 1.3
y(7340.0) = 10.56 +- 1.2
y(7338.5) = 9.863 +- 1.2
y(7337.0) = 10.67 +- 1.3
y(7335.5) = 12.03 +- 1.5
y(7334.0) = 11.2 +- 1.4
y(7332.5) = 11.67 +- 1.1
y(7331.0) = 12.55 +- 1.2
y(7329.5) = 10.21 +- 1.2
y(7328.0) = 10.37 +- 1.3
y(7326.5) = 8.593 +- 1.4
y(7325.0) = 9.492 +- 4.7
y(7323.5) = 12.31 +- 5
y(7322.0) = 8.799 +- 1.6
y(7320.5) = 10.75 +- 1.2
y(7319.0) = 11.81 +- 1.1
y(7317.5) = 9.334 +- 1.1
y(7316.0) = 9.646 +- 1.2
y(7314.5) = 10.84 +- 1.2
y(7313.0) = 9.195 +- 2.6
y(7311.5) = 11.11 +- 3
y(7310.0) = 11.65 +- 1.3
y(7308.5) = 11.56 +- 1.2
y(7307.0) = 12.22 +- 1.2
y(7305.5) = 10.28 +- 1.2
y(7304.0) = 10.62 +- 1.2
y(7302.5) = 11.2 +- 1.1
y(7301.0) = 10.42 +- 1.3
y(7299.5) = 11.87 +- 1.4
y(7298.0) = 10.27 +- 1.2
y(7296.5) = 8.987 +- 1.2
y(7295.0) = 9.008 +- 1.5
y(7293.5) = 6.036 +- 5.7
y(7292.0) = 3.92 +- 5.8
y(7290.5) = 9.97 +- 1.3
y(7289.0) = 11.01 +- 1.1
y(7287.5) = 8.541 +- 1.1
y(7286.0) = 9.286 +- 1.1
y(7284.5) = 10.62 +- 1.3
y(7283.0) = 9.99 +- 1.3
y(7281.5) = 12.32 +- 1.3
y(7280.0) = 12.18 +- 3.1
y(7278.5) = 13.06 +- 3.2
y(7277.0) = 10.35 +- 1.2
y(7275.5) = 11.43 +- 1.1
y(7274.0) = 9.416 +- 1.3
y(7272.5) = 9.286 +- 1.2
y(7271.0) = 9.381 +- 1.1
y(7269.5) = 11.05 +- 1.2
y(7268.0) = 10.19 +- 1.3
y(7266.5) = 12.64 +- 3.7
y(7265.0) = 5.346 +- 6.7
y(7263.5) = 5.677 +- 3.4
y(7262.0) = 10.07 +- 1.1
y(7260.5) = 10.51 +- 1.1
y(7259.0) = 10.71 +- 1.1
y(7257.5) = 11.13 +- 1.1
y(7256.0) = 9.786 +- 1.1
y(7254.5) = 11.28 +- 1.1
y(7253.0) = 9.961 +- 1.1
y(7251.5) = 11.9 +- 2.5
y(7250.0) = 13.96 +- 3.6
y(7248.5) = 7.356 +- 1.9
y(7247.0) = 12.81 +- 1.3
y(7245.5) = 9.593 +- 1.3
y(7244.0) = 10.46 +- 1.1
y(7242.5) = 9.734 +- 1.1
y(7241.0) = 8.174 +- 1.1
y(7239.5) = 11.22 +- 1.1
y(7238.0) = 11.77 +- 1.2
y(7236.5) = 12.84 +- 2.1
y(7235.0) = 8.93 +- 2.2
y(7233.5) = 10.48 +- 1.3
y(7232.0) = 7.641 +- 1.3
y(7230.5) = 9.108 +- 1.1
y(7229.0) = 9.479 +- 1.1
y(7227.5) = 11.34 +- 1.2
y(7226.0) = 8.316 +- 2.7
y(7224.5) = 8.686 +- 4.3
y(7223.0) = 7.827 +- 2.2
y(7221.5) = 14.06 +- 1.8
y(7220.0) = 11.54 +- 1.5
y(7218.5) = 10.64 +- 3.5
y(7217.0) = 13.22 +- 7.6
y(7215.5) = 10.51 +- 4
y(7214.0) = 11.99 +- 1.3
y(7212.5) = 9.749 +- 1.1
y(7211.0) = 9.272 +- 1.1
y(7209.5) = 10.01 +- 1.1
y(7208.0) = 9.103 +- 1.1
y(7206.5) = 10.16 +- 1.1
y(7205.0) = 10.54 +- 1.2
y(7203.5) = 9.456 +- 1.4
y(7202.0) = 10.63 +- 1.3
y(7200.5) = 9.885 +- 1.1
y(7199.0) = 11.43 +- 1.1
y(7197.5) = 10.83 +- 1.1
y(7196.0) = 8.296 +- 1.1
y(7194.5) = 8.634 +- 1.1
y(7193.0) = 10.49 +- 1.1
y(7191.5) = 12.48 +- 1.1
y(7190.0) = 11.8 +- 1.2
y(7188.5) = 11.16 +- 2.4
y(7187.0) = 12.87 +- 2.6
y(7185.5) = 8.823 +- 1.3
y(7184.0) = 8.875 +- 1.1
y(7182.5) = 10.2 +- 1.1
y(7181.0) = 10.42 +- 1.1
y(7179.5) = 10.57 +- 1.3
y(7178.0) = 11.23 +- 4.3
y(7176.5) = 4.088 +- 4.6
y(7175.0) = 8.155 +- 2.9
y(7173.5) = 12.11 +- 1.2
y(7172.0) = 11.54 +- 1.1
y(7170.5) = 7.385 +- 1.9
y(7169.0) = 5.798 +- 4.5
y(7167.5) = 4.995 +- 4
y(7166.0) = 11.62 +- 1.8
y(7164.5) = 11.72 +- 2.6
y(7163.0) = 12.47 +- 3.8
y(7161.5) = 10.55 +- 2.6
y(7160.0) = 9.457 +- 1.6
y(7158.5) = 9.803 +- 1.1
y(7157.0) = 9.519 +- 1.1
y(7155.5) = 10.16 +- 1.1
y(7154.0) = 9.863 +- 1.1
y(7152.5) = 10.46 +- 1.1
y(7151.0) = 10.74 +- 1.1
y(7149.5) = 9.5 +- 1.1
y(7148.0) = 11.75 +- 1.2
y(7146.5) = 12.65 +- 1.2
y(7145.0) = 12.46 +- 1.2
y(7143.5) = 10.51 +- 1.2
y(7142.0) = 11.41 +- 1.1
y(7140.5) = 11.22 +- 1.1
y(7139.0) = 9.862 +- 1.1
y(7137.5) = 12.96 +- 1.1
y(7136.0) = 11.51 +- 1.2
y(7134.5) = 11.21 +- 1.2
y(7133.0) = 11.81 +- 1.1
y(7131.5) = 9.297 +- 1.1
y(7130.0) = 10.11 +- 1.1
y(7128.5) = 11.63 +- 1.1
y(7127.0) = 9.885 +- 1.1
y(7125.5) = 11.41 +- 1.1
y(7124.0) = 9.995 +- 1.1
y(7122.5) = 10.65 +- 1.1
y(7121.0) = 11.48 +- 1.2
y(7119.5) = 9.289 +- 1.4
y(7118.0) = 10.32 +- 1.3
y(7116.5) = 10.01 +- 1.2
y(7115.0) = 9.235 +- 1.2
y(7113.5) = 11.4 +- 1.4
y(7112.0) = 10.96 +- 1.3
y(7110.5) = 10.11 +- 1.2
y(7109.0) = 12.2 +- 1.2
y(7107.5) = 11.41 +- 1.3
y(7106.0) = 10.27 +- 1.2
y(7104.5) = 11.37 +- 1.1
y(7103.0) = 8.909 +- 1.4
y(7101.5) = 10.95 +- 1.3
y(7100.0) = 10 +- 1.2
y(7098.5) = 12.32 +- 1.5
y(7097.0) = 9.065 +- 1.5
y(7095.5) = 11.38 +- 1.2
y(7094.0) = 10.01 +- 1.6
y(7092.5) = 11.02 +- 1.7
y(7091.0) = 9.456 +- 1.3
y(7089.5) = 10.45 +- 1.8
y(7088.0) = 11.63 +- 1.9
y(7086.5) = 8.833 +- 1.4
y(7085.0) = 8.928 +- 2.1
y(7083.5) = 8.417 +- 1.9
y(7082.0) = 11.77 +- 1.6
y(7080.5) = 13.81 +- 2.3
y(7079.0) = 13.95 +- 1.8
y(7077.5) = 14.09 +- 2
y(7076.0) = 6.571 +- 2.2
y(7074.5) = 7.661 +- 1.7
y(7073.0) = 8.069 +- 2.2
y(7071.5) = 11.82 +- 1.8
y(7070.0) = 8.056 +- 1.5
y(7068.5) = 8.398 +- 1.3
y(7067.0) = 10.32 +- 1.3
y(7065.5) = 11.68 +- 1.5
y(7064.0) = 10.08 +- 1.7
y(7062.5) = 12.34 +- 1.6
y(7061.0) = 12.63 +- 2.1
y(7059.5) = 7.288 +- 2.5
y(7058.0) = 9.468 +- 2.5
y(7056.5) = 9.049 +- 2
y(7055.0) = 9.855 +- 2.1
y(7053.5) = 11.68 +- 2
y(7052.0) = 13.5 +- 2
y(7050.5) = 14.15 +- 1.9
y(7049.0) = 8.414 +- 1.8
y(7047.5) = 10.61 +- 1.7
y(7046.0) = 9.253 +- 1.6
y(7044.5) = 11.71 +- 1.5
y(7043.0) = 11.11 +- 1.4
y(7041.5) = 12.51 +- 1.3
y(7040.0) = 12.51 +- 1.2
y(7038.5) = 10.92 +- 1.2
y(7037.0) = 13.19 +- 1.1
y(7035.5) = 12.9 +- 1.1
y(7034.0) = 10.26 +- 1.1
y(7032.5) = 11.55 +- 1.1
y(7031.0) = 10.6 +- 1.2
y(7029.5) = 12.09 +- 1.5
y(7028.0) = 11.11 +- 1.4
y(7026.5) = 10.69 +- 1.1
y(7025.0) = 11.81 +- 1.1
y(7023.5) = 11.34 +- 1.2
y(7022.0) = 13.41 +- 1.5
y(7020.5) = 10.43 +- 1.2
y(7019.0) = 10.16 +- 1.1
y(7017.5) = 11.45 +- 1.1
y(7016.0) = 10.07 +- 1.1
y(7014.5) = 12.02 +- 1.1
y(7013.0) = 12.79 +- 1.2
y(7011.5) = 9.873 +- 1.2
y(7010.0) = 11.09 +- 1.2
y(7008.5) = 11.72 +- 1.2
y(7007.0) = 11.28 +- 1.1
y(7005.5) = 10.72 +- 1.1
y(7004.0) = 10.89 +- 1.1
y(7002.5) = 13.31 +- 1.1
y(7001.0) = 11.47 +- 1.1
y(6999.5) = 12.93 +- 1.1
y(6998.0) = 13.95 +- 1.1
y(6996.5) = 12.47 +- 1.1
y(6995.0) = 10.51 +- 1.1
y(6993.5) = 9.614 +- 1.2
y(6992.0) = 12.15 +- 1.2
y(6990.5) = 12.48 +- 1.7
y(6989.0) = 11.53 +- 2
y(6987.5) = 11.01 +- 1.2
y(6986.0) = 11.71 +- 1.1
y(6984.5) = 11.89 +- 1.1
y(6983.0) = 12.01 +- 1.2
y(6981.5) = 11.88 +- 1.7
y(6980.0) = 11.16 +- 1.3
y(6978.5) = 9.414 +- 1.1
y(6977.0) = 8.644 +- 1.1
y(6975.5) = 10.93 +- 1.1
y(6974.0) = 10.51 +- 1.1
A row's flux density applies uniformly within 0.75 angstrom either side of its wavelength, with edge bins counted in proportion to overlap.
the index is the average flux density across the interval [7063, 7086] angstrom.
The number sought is 10.2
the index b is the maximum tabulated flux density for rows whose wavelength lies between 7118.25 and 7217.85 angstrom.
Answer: 13.22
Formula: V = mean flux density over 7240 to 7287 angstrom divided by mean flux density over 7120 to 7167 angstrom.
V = 0.95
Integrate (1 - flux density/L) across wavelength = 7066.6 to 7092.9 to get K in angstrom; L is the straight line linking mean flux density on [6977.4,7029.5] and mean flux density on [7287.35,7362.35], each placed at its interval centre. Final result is 2.4 angstrom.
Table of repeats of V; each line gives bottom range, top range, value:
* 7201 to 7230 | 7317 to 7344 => 1.02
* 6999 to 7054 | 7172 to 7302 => 0.88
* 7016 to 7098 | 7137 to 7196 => 0.95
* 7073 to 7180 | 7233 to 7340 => 0.99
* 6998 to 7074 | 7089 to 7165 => 0.96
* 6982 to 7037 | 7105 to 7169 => 0.92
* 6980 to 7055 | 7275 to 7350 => 0.90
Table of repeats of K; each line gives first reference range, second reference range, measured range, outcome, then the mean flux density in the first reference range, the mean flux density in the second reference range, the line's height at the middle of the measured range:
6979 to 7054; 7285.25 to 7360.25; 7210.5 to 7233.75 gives 1.0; 11.6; 10.3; 10.7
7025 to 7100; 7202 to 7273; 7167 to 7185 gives 2.7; 10.8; 10.2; 10.4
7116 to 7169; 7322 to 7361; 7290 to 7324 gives 1.6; 10.6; 10.6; 10.6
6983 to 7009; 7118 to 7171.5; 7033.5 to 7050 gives 0.1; 11.8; 10.4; 11.3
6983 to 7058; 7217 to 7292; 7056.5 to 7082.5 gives 1.8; 11.4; 10.2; 11.2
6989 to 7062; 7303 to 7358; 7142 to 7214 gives 5.7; 11.4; 10.6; 11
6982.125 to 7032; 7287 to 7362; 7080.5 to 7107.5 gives 1.9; 11.5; 10.3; 11.2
